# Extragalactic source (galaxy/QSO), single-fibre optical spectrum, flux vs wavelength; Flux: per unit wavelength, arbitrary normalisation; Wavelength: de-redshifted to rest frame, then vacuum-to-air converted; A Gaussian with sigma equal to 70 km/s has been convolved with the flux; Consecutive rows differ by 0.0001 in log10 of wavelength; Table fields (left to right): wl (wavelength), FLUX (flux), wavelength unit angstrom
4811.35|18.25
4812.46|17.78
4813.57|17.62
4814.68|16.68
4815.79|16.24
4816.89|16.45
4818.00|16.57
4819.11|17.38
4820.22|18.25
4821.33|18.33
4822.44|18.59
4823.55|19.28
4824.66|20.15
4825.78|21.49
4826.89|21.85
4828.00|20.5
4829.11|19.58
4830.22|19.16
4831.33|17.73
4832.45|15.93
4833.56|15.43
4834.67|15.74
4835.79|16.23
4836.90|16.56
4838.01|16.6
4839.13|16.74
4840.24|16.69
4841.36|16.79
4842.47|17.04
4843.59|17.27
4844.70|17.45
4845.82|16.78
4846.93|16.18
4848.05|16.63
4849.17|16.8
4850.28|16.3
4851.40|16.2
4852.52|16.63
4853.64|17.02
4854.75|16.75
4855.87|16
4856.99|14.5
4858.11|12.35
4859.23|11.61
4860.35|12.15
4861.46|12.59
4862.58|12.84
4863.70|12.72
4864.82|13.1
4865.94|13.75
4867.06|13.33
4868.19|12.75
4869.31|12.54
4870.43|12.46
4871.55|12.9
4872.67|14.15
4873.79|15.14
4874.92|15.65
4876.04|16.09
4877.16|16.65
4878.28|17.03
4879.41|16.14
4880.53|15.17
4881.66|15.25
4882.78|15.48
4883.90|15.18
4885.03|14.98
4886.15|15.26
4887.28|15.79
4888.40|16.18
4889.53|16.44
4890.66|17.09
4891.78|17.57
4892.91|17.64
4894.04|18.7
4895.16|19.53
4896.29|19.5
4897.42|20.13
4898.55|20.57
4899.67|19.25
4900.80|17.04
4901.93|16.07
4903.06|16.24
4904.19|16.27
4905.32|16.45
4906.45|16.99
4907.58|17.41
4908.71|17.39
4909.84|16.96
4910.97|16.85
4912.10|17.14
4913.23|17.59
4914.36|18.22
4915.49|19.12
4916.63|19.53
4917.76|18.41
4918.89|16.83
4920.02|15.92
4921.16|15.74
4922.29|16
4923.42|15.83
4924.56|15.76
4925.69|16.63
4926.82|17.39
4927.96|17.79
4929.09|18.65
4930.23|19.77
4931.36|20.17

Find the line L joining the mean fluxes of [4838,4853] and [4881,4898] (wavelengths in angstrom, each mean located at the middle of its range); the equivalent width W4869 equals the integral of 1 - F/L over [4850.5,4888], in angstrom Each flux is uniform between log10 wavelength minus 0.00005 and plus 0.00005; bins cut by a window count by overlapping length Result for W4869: 5.1 angstrom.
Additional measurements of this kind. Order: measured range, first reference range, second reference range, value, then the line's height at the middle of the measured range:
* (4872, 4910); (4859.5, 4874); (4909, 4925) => -4.5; 15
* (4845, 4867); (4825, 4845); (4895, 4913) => 3.7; 17.7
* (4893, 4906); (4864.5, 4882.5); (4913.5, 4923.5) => -1.6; 16.2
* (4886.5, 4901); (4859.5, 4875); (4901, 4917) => -2.1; 15.8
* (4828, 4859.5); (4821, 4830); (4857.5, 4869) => -0.2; 16.5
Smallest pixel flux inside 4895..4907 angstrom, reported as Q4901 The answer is 16.07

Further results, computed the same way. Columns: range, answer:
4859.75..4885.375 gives 12.15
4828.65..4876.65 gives 11.61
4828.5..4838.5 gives 15.43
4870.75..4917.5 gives 12.9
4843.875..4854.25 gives 16.18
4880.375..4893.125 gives 14.98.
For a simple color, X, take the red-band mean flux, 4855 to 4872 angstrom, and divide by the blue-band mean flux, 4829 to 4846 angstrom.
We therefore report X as 0.8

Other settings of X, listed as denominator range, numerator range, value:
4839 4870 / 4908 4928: 1.14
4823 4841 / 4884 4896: 0.93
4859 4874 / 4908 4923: 1.34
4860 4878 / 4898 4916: 1.27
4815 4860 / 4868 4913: 0.96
